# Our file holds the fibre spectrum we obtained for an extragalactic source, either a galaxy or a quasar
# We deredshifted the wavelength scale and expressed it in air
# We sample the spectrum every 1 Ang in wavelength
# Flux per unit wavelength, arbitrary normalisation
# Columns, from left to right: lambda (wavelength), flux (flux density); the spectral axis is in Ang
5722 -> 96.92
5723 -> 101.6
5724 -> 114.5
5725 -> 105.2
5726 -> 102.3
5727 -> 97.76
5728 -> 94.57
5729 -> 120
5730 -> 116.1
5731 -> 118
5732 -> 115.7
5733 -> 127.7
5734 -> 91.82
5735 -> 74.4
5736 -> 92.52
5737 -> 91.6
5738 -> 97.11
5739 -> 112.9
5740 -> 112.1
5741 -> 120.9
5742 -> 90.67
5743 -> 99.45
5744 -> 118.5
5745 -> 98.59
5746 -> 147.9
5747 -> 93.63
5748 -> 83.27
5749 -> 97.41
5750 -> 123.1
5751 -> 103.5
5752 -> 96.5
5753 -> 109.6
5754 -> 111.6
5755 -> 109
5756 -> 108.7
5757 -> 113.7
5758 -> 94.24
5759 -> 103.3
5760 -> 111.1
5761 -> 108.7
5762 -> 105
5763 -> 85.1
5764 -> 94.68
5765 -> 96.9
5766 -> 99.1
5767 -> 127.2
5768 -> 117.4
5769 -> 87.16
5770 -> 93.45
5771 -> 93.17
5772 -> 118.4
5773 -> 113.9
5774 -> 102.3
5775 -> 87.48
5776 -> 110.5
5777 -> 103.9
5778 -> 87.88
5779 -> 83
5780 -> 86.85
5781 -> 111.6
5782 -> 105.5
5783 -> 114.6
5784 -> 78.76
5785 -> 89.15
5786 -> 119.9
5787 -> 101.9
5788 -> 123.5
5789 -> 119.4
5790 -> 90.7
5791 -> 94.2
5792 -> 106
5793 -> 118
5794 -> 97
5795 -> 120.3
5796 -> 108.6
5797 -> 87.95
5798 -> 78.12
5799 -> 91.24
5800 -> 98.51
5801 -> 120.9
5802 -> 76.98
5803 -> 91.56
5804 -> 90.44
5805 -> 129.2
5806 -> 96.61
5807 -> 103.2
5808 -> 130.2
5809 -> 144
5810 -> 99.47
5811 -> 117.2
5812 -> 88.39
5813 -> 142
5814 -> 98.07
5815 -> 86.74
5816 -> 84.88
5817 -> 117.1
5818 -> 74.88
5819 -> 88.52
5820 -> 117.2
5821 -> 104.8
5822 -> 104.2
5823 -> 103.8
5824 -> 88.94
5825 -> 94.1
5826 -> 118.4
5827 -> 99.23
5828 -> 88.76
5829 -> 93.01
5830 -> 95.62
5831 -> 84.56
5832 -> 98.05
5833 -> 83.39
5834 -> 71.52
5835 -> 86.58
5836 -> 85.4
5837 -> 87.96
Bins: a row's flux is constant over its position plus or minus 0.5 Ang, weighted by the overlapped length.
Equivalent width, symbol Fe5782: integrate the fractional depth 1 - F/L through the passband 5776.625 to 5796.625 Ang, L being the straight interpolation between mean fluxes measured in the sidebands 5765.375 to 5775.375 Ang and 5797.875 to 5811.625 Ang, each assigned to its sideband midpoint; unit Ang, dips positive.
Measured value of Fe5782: 0.3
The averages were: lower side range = 104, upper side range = 105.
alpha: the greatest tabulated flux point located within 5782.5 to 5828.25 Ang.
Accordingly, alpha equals 144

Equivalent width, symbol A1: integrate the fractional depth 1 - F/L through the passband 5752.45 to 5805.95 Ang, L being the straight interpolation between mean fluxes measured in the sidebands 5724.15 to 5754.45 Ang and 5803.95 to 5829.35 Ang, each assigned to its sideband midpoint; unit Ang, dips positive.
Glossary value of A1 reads 1.3 Ang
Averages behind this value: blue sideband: 106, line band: 102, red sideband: 104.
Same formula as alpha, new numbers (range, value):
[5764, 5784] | 127.2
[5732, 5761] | 147.9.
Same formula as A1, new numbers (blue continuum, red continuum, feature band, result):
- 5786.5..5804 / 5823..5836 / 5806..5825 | -1.8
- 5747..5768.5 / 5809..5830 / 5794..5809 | -0.1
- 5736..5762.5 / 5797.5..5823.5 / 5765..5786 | 0.8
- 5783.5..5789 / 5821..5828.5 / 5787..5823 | -0.7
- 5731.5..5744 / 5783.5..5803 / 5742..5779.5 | -0.6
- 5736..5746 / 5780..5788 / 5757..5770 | 0.3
